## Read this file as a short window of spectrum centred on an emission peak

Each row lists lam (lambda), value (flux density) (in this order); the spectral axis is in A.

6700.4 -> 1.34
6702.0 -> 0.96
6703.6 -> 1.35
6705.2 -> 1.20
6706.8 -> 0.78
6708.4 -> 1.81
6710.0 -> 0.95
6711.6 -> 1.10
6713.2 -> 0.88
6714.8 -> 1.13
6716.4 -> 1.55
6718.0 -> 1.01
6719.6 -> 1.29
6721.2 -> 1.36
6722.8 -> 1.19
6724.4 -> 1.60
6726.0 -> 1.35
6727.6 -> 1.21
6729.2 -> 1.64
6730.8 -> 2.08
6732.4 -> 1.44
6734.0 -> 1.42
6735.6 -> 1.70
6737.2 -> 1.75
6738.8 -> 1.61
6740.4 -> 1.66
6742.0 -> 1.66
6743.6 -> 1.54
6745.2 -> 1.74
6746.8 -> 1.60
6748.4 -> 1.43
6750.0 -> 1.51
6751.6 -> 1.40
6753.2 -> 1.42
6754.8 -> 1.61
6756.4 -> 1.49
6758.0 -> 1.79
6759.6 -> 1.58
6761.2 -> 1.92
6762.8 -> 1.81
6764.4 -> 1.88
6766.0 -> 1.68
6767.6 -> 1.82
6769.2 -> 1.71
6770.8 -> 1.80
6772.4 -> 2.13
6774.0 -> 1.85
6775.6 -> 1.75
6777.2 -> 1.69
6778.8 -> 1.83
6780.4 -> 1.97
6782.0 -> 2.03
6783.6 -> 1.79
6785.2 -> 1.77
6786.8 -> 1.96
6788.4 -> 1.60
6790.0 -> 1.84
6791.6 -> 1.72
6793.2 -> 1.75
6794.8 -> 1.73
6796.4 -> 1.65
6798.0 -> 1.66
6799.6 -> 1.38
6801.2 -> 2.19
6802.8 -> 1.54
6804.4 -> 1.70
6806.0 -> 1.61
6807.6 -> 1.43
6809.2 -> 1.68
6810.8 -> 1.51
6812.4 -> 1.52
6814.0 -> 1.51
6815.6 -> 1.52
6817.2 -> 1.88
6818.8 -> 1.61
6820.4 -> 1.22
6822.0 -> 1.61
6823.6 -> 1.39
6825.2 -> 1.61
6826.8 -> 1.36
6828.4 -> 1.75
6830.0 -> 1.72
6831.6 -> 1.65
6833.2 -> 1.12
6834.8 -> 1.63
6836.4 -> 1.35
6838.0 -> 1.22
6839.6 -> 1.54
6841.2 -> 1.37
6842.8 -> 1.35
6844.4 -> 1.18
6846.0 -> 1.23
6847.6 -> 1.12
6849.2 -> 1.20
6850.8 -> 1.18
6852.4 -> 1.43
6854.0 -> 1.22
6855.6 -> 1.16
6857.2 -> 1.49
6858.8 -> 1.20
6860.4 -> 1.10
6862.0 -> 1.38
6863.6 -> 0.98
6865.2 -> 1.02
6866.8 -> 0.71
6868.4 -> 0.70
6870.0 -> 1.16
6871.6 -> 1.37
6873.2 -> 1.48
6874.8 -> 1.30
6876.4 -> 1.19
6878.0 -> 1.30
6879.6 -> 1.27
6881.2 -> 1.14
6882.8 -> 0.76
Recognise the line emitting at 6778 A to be Mg II 2798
